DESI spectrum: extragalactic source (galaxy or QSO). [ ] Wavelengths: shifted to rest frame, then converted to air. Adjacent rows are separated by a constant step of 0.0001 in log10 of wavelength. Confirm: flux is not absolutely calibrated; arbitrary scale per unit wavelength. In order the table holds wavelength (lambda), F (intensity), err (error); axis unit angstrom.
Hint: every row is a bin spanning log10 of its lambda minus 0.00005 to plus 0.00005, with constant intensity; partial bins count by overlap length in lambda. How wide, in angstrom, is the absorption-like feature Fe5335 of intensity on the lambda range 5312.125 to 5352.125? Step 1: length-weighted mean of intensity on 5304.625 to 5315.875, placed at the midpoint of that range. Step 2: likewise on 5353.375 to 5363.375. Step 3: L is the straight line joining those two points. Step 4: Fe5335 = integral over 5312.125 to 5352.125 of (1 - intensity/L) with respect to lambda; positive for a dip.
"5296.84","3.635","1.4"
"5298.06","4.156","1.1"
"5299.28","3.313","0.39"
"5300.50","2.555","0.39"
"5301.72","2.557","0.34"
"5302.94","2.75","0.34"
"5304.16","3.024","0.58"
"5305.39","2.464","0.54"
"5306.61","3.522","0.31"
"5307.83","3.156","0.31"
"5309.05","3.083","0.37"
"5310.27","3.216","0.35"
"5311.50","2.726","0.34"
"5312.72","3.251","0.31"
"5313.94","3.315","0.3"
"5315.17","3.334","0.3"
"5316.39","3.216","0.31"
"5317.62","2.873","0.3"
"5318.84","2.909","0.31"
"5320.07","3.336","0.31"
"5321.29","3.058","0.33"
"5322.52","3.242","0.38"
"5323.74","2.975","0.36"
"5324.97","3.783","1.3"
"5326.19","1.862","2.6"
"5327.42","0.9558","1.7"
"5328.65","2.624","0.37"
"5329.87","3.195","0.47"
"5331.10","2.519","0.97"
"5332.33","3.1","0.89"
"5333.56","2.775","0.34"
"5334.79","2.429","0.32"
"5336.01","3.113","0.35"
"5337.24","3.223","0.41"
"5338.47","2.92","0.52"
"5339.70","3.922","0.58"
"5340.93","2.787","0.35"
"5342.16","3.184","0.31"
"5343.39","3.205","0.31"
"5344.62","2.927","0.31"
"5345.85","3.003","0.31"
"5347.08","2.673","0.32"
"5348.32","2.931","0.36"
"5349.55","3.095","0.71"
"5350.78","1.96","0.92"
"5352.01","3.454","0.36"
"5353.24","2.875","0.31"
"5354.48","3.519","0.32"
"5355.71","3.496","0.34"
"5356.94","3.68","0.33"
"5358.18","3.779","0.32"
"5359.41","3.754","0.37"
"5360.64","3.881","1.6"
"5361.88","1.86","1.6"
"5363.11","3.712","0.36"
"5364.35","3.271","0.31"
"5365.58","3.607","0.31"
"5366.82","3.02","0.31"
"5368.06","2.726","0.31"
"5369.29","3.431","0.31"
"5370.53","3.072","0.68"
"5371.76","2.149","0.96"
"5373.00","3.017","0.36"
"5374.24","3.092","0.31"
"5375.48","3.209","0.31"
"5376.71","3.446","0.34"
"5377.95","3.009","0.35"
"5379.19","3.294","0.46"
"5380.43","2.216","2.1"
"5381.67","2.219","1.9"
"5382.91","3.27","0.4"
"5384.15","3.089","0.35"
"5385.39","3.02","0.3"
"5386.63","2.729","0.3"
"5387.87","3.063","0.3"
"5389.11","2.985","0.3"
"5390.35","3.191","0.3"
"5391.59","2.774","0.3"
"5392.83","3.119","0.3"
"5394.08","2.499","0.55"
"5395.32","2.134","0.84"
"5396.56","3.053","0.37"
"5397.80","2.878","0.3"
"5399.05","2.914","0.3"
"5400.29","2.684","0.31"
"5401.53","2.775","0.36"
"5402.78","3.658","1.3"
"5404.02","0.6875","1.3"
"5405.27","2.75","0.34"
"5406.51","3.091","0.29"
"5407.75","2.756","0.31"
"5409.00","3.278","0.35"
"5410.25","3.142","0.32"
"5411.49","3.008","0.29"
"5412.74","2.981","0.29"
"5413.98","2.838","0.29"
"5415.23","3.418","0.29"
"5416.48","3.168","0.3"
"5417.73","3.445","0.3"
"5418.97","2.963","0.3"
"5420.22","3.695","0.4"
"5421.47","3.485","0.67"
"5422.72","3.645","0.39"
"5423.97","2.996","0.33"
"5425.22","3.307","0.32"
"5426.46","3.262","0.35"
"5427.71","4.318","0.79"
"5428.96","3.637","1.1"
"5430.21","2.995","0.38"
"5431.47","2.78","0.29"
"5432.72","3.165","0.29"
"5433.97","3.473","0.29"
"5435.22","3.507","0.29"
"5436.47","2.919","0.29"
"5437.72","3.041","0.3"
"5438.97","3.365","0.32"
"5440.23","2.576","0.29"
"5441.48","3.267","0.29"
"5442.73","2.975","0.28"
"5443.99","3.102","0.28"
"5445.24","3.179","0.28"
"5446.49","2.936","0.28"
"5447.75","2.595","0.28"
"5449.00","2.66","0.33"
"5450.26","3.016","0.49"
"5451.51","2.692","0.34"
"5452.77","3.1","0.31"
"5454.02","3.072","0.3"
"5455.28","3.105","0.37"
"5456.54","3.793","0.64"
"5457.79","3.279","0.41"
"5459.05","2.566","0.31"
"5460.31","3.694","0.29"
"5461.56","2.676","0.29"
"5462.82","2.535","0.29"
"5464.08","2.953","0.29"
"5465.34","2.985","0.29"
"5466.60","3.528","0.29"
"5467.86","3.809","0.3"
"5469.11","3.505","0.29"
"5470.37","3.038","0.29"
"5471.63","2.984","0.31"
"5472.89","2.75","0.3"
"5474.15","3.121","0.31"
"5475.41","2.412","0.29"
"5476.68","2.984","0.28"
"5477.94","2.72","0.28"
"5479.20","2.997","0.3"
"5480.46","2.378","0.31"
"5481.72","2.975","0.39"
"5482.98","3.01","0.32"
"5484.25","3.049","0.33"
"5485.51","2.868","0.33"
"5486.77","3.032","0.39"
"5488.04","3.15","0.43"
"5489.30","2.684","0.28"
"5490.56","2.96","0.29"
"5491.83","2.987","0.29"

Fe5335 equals 3.9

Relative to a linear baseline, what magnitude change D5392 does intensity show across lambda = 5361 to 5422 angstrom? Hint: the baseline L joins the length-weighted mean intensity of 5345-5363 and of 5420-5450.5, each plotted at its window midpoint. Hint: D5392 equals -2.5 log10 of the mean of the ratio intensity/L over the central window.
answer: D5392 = 0.07 mag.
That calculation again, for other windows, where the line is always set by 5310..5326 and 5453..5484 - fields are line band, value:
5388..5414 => 0.09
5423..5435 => -0.09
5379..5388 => 0.10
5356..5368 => -0.09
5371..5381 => 0.06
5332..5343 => 0.02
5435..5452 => 0.03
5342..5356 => 0.04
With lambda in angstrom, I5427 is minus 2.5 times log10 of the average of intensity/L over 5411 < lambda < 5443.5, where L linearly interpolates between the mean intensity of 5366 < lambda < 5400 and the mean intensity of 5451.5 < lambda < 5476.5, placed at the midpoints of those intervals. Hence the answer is -0.081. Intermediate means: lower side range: 2.91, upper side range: 3.09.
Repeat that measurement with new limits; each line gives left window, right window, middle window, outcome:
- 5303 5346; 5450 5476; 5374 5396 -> 0.04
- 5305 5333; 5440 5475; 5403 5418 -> 0.05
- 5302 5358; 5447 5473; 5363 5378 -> -0.04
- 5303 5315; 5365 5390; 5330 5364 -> -0.03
